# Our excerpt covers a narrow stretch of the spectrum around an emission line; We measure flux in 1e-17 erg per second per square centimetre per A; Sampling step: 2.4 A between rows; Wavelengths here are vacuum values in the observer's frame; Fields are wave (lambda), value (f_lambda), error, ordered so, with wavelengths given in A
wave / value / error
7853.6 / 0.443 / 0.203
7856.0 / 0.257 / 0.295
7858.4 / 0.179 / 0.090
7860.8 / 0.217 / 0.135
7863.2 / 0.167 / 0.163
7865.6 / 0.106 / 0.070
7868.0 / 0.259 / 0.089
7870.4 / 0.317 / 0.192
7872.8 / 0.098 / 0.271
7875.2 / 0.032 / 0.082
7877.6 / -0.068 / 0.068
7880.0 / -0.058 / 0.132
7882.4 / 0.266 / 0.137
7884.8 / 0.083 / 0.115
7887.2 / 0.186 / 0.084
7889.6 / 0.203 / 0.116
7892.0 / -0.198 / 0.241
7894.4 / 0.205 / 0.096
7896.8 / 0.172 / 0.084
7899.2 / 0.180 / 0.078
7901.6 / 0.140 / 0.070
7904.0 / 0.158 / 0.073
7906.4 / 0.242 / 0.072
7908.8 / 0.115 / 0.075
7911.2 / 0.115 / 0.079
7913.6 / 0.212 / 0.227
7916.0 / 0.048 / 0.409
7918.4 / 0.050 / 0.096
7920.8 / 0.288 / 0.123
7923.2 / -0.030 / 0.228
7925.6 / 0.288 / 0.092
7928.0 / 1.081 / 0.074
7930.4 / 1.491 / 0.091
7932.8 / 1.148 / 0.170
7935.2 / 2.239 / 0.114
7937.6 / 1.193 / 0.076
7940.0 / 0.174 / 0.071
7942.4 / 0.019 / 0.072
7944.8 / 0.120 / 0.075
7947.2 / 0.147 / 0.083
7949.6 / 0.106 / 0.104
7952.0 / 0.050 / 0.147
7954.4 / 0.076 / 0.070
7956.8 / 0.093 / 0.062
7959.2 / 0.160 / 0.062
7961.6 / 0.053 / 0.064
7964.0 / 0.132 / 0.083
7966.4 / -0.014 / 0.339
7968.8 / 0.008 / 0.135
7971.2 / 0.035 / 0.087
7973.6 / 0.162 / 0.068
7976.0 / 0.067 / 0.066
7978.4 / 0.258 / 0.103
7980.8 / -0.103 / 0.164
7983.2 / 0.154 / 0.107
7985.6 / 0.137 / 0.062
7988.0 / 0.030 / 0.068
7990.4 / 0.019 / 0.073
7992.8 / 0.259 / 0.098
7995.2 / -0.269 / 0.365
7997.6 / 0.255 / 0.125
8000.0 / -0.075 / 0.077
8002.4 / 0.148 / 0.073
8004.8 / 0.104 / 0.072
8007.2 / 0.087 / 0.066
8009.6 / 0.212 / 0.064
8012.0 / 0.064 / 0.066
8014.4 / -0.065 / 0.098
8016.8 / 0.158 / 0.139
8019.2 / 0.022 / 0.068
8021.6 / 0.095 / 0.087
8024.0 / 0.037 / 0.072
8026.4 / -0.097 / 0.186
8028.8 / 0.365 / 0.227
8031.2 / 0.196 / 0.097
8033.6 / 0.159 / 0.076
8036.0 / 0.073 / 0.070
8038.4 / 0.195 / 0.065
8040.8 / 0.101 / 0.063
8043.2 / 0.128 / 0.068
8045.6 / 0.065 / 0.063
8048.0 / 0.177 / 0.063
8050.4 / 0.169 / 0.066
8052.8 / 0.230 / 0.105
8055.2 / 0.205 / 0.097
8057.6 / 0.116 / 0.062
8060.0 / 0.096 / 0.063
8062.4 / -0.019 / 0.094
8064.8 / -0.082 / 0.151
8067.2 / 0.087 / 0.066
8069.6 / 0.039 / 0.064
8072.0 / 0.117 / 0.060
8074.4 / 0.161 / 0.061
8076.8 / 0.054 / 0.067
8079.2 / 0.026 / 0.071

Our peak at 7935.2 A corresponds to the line [O II] 3727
